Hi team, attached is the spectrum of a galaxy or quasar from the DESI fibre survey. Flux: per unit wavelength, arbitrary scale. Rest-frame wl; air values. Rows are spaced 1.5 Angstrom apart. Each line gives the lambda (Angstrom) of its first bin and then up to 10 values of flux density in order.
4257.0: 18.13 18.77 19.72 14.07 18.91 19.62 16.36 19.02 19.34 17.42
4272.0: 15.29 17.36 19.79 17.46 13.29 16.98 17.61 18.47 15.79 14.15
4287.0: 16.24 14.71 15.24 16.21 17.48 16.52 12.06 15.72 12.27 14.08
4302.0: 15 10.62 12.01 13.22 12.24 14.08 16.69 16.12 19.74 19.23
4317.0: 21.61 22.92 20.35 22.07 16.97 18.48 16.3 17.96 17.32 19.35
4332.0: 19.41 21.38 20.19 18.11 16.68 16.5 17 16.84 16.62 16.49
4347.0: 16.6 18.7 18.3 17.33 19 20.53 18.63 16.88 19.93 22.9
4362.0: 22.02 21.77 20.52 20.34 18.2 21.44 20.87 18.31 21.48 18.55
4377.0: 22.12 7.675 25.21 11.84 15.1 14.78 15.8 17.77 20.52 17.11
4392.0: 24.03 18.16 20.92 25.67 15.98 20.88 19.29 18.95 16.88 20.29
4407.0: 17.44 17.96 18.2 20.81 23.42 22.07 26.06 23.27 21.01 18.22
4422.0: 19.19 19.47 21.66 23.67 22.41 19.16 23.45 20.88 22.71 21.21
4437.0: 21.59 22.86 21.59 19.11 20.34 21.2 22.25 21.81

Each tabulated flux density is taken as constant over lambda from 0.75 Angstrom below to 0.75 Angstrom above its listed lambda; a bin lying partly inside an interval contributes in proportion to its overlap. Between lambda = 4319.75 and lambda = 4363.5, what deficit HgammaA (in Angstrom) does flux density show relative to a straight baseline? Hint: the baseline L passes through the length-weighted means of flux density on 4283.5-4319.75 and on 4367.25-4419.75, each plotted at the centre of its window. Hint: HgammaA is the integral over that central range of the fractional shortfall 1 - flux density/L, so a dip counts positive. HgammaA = -3.4 Angstrom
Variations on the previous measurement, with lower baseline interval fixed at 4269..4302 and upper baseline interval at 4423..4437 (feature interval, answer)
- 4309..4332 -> -1.8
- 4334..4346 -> 0.5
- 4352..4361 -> -0.3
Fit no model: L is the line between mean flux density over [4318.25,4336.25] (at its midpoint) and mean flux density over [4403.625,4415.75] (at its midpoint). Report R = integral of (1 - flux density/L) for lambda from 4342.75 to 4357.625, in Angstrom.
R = 1.2 Angstrom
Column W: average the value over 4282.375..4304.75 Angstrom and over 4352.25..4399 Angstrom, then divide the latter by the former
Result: 1.29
